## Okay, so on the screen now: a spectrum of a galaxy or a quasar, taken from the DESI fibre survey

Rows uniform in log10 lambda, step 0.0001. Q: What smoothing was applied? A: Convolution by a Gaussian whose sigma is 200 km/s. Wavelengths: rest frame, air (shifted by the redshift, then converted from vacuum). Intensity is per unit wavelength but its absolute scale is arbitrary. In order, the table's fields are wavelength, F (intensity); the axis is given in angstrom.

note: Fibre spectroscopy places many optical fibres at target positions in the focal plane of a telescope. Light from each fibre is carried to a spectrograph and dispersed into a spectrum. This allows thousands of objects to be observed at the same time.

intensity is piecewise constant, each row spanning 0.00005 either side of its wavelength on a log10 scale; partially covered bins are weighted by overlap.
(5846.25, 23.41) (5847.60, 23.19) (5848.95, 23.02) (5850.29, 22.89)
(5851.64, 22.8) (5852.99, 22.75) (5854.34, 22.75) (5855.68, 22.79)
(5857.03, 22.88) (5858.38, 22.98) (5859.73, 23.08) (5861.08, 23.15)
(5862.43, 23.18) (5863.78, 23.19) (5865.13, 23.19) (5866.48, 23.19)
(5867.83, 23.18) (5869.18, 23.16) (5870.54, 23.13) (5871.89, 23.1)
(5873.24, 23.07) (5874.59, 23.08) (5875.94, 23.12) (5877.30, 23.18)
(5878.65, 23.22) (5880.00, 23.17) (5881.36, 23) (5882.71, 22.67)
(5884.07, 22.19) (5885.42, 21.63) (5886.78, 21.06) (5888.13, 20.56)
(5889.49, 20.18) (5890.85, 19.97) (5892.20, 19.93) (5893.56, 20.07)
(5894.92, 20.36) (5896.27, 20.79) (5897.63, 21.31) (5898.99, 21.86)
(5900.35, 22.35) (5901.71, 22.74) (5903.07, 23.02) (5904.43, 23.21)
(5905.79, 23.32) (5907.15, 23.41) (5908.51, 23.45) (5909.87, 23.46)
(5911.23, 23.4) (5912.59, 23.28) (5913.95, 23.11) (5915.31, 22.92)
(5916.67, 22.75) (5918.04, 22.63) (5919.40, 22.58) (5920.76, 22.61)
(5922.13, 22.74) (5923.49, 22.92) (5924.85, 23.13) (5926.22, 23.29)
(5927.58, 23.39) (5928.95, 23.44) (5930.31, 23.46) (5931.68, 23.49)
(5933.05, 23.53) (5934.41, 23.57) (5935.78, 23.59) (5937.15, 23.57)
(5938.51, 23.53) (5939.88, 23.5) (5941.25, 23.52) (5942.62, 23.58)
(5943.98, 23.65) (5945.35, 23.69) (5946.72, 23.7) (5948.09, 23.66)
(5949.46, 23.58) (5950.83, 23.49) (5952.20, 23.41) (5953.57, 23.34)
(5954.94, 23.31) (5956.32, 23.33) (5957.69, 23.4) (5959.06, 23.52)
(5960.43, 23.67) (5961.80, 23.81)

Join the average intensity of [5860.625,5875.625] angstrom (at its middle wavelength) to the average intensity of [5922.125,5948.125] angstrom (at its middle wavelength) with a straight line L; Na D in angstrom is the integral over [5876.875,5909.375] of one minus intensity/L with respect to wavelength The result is 1.85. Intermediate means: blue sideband 23.2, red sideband 23.5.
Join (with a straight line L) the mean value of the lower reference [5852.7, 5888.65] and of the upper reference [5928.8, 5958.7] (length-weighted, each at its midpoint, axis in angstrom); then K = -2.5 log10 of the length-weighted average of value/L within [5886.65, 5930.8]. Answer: 0.04 mag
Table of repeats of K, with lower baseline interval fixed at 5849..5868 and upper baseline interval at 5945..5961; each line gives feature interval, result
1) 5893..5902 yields 0.093 mag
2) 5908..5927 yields 0.013 mag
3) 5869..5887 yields 0.015 mag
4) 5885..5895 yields 0.136 mag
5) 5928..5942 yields -0.005 mag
